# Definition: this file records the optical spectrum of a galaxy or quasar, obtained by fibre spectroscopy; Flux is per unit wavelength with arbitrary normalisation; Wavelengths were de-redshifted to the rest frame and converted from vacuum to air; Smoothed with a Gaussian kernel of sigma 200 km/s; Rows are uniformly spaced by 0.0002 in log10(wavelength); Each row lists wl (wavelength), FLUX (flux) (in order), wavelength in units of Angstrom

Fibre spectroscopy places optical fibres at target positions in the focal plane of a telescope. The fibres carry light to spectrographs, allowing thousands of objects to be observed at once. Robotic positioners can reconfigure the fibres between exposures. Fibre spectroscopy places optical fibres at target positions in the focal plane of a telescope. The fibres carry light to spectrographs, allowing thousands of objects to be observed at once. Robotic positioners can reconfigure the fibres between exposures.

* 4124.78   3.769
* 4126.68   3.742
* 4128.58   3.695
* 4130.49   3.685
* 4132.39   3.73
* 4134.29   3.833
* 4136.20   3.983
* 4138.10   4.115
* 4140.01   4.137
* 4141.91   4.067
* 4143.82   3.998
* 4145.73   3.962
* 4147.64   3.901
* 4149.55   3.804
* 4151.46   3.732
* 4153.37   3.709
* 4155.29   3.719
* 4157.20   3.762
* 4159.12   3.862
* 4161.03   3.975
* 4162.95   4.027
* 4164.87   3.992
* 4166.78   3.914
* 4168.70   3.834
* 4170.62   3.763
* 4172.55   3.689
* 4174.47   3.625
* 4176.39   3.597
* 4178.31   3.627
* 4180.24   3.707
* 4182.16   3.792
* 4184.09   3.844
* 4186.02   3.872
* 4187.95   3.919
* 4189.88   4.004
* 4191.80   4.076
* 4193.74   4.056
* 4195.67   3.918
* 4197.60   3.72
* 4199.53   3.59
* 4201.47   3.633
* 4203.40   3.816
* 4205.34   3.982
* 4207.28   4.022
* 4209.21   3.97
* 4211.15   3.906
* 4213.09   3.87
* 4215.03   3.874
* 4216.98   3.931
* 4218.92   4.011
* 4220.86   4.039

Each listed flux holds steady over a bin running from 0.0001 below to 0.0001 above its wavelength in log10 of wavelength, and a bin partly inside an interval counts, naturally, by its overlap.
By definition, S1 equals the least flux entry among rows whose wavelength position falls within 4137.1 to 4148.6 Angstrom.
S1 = 3.901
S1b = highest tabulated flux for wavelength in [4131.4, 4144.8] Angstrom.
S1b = 4.137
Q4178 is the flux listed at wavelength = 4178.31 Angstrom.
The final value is 3.627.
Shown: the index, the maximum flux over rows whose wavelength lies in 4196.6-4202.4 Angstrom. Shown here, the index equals 3.72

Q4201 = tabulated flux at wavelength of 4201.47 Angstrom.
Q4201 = 3.633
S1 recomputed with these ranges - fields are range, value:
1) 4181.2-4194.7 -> 3.792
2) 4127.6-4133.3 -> 3.685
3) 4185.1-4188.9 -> 3.872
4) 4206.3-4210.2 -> 3.97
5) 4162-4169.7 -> 3.834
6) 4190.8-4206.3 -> 3.59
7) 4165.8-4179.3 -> 3.597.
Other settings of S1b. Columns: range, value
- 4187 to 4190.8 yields 4.004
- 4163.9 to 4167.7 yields 3.992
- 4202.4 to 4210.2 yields 4.022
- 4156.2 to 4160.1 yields 3.862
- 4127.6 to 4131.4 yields 3.695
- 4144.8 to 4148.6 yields 3.962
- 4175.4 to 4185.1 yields 3.844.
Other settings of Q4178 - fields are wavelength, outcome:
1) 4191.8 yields 4.076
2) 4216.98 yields 3.931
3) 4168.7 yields 3.834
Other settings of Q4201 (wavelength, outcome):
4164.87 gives 3.992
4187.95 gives 3.919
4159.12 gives 3.862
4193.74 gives 4.056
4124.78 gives 3.769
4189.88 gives 4.004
